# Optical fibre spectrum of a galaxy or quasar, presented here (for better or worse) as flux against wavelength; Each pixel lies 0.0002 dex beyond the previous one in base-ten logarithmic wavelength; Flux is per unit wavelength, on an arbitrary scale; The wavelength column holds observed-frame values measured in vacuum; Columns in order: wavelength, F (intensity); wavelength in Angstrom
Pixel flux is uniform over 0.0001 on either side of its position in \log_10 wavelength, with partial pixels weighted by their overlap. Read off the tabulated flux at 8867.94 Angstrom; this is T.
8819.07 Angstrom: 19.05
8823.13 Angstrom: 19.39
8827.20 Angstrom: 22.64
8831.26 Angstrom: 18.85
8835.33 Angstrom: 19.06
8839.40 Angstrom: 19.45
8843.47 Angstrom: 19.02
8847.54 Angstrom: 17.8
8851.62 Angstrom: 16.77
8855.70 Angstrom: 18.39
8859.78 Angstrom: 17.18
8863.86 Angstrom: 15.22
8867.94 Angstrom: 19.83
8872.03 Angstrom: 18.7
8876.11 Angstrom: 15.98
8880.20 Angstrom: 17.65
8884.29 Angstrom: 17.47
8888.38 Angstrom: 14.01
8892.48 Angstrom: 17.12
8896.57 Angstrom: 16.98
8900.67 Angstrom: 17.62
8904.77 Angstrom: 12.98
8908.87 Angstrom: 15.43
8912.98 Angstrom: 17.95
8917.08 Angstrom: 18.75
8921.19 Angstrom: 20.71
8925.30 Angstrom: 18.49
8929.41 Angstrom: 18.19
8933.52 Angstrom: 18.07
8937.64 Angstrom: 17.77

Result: 19.83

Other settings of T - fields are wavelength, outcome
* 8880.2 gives 17.65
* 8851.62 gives 16.77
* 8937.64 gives 17.77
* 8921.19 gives 20.71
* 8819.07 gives 19.05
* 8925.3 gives 18.49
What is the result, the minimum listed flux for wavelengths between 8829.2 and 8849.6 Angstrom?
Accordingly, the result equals 17.8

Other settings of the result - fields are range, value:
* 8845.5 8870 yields 15.22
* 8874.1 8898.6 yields 14.01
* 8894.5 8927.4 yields 12.98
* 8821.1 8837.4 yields 18.85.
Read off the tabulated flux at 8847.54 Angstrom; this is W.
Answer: 17.8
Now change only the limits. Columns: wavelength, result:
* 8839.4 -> 19.45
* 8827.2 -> 22.64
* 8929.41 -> 18.19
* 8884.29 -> 17.47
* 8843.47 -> 19.02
